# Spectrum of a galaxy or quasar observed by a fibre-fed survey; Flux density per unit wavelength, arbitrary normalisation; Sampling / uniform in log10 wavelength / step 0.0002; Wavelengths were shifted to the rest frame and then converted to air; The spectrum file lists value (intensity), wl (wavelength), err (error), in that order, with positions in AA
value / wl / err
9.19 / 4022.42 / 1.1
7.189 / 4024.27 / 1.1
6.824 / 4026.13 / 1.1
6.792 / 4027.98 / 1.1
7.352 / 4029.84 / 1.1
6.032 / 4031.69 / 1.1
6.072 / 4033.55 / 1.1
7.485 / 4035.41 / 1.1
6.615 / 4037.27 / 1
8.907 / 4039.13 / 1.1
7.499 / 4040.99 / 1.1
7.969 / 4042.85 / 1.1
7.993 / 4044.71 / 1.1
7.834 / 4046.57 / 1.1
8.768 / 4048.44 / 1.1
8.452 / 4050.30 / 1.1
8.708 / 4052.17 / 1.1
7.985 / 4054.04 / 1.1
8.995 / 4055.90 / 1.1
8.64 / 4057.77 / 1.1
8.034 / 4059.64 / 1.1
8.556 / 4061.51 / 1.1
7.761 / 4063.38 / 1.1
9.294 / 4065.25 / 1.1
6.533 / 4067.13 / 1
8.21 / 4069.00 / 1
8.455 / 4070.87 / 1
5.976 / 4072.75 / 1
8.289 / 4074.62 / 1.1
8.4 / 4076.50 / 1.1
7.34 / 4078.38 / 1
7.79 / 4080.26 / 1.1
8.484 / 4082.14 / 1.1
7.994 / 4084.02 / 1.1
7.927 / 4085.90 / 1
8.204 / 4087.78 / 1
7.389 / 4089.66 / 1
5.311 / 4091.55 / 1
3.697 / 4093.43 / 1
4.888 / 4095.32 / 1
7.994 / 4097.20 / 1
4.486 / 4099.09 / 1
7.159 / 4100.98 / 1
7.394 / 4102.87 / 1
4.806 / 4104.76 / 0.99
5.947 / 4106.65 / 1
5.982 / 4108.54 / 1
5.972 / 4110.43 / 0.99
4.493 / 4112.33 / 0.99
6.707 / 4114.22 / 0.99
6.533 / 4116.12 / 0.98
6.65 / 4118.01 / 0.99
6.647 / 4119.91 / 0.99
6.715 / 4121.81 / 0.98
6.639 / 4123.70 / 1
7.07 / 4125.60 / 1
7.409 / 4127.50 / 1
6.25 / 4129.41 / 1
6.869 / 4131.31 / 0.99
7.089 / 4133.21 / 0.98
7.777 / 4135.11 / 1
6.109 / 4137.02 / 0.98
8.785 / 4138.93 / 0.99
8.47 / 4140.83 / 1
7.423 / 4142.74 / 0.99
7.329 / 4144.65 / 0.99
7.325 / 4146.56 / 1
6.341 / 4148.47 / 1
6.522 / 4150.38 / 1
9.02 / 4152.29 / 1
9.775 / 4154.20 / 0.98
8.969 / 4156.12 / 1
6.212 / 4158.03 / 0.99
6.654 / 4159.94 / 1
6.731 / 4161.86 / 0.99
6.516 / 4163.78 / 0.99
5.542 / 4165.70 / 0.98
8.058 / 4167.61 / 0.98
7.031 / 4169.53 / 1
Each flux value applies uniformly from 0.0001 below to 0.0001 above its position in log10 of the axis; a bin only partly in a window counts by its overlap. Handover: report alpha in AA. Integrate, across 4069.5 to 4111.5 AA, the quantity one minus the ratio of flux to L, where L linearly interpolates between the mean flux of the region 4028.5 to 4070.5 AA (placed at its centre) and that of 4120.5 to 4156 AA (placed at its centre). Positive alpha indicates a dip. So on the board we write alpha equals 4.7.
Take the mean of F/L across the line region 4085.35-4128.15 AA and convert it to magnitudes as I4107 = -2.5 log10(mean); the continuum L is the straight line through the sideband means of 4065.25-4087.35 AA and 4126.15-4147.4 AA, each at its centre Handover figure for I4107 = 0.20 mag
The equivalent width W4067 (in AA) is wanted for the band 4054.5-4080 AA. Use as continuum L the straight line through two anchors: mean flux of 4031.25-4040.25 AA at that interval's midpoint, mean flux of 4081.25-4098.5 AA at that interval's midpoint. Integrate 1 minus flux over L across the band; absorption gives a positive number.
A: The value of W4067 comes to -4.03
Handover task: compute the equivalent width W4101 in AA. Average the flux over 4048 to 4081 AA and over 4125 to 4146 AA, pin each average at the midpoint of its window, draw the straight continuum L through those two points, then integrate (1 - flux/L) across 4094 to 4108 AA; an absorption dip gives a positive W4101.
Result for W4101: 3.0 AA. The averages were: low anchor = 8.11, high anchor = 7.33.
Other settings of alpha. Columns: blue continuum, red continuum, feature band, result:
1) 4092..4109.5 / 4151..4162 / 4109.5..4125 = 0.3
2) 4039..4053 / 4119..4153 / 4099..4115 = 3.4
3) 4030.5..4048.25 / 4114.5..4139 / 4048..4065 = -2.6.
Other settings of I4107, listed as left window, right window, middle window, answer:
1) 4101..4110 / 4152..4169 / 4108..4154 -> -0.04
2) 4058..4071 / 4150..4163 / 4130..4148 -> 0.06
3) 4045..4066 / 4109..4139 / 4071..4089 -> -0.01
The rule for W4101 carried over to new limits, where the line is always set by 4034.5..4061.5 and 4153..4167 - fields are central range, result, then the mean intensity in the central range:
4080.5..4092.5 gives 0.44 AA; 7.56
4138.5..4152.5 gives -0.31 AA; 7.54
